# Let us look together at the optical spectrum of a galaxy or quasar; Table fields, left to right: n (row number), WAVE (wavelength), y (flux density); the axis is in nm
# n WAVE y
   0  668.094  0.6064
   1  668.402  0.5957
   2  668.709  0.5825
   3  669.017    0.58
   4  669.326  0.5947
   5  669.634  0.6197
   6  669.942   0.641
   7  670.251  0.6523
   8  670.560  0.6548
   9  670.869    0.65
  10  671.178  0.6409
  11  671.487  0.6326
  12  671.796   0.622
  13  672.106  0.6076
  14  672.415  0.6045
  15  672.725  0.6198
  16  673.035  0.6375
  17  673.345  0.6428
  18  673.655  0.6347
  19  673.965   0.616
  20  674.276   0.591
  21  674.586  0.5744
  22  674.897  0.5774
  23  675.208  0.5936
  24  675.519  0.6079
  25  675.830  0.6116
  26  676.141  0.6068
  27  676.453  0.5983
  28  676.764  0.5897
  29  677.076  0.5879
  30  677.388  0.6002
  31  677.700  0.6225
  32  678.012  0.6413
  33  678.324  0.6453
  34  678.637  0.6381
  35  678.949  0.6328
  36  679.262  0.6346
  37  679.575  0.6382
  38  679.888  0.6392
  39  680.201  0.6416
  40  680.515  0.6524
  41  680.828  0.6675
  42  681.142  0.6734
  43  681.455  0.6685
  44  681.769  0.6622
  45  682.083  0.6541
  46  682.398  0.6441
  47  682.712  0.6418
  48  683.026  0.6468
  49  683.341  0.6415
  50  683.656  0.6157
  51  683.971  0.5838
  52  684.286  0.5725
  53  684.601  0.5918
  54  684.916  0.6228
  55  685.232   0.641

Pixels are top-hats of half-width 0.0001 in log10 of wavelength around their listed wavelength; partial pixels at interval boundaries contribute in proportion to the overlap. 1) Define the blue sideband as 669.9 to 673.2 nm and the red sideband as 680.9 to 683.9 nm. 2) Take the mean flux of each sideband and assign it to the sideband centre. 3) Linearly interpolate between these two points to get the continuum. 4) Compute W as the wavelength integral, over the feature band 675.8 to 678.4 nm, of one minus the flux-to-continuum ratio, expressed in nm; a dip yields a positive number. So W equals 0.12 nm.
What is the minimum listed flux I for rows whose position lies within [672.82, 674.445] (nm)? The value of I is 0.591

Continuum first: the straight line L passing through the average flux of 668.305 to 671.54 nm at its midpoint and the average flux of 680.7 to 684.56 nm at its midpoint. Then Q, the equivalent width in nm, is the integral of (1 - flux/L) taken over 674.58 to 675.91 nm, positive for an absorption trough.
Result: 0.07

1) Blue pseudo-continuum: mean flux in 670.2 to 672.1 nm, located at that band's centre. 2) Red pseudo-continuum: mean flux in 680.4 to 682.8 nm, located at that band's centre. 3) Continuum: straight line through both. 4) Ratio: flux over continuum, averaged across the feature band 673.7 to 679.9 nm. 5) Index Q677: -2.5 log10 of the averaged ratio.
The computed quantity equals 0.06 mag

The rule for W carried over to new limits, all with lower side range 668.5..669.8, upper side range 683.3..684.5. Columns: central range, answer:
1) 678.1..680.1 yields -0.135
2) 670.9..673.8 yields -0.155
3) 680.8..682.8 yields -0.202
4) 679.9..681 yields -0.099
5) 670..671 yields -0.094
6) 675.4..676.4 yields -0.018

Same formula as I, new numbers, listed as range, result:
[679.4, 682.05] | 0.6382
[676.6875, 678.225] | 0.5879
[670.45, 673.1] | 0.6045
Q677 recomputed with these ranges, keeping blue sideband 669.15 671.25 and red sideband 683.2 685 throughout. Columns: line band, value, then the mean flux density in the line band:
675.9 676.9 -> 0.038 mag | 0.6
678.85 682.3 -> -0.068 mag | 0.651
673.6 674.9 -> 0.049 mag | 0.598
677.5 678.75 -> -0.032 mag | 0.635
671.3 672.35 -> 0.020 mag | 0.62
